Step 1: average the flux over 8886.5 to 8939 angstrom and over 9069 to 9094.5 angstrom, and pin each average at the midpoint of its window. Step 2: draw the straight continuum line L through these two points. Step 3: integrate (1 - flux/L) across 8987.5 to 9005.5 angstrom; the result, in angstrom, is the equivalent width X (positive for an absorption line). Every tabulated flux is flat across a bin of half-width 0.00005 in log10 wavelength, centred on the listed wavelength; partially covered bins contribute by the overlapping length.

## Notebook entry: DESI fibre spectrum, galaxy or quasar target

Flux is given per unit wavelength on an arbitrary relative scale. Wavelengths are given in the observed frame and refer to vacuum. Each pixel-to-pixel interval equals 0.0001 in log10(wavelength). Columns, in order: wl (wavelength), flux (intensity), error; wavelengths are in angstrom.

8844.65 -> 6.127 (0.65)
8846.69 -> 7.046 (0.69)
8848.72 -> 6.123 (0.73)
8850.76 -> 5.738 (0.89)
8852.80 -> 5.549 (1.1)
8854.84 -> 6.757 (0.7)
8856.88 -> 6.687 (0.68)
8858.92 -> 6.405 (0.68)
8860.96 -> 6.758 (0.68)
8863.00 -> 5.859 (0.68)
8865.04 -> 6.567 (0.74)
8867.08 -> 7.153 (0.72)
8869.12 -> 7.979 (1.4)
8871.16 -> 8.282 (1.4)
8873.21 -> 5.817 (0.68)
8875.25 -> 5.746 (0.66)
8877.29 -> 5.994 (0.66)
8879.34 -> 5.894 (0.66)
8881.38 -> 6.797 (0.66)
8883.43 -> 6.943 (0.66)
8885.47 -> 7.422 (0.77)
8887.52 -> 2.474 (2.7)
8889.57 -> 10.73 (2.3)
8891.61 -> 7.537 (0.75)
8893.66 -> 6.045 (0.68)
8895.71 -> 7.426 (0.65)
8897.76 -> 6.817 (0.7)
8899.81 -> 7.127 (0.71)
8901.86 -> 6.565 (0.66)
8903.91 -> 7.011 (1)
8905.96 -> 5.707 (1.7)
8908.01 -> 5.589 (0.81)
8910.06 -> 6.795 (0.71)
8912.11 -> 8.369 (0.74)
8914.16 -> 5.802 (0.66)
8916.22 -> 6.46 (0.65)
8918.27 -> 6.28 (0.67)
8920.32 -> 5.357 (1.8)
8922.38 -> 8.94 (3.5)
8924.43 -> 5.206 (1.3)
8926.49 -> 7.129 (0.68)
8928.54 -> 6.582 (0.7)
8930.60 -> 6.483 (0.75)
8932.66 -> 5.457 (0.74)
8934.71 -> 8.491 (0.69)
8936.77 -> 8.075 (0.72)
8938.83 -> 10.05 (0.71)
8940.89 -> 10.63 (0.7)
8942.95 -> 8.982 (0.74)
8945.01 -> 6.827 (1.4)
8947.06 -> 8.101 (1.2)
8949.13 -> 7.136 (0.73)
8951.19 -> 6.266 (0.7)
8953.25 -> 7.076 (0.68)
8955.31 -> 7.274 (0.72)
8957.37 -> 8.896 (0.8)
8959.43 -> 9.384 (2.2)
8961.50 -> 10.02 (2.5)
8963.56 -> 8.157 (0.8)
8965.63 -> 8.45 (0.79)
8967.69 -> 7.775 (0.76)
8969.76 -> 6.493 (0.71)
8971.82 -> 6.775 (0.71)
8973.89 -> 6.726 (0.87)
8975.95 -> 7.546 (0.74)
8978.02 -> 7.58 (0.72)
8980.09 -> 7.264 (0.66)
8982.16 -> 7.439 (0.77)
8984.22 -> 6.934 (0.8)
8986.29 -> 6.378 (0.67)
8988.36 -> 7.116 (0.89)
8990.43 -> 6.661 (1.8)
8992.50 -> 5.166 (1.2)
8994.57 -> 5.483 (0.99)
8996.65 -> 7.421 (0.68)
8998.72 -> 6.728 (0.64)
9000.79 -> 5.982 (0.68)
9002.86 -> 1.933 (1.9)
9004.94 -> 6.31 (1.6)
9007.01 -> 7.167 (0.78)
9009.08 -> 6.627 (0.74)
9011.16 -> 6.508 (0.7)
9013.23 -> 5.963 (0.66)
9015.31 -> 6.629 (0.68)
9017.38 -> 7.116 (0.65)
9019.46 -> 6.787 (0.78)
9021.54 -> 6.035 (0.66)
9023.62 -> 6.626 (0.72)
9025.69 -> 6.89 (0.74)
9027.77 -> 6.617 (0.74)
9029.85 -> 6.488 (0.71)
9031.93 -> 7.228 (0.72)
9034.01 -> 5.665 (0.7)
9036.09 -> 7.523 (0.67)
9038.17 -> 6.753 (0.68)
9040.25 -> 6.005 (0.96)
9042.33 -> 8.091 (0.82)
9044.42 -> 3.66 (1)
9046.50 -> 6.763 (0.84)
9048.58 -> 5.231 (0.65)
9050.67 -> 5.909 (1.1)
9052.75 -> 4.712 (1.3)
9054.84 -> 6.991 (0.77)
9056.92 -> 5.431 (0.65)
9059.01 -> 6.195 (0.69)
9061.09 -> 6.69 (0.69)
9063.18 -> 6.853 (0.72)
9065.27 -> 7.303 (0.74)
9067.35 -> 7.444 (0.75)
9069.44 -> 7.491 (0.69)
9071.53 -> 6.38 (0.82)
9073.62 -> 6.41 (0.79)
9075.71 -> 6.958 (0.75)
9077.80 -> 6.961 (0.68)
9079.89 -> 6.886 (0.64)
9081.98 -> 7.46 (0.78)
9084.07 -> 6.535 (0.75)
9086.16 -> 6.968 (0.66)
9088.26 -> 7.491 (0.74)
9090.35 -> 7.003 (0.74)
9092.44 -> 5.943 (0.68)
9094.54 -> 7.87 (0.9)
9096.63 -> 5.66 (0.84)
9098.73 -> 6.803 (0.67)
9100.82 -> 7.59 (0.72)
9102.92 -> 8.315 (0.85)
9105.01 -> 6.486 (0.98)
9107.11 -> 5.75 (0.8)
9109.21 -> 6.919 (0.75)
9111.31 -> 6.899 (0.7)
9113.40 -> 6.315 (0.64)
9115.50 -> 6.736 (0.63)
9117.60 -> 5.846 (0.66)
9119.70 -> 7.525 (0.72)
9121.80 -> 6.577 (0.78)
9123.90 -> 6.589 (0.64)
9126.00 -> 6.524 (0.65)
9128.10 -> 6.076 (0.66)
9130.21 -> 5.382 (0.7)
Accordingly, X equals 2.7 angstrom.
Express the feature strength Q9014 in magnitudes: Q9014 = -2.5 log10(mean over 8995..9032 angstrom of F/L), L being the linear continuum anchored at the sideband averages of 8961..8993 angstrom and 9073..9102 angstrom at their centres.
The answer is 0.13 mag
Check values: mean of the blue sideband 7.27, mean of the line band 6.35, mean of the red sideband 6.91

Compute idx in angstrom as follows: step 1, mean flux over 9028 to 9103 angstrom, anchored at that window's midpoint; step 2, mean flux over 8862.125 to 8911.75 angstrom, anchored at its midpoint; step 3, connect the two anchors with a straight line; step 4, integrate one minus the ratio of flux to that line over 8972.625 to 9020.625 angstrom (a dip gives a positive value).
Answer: 1.18 angstrom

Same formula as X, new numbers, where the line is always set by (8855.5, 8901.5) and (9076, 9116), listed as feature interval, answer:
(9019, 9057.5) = 3.1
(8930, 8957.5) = -4.2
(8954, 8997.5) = -3.7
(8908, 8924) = 0.1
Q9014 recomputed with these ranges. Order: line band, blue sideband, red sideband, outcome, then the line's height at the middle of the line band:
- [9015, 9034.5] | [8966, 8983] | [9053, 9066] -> 0.022 mag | 6.77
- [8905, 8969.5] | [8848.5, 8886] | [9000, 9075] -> -0.157 mag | 6.47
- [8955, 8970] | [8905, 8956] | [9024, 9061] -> -0.218 mag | 6.91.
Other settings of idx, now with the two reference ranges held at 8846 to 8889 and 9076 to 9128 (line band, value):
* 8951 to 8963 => -3.1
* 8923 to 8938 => -0.8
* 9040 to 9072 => 1.9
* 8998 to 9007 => 1.7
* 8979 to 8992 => -0.5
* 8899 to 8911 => 0.1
